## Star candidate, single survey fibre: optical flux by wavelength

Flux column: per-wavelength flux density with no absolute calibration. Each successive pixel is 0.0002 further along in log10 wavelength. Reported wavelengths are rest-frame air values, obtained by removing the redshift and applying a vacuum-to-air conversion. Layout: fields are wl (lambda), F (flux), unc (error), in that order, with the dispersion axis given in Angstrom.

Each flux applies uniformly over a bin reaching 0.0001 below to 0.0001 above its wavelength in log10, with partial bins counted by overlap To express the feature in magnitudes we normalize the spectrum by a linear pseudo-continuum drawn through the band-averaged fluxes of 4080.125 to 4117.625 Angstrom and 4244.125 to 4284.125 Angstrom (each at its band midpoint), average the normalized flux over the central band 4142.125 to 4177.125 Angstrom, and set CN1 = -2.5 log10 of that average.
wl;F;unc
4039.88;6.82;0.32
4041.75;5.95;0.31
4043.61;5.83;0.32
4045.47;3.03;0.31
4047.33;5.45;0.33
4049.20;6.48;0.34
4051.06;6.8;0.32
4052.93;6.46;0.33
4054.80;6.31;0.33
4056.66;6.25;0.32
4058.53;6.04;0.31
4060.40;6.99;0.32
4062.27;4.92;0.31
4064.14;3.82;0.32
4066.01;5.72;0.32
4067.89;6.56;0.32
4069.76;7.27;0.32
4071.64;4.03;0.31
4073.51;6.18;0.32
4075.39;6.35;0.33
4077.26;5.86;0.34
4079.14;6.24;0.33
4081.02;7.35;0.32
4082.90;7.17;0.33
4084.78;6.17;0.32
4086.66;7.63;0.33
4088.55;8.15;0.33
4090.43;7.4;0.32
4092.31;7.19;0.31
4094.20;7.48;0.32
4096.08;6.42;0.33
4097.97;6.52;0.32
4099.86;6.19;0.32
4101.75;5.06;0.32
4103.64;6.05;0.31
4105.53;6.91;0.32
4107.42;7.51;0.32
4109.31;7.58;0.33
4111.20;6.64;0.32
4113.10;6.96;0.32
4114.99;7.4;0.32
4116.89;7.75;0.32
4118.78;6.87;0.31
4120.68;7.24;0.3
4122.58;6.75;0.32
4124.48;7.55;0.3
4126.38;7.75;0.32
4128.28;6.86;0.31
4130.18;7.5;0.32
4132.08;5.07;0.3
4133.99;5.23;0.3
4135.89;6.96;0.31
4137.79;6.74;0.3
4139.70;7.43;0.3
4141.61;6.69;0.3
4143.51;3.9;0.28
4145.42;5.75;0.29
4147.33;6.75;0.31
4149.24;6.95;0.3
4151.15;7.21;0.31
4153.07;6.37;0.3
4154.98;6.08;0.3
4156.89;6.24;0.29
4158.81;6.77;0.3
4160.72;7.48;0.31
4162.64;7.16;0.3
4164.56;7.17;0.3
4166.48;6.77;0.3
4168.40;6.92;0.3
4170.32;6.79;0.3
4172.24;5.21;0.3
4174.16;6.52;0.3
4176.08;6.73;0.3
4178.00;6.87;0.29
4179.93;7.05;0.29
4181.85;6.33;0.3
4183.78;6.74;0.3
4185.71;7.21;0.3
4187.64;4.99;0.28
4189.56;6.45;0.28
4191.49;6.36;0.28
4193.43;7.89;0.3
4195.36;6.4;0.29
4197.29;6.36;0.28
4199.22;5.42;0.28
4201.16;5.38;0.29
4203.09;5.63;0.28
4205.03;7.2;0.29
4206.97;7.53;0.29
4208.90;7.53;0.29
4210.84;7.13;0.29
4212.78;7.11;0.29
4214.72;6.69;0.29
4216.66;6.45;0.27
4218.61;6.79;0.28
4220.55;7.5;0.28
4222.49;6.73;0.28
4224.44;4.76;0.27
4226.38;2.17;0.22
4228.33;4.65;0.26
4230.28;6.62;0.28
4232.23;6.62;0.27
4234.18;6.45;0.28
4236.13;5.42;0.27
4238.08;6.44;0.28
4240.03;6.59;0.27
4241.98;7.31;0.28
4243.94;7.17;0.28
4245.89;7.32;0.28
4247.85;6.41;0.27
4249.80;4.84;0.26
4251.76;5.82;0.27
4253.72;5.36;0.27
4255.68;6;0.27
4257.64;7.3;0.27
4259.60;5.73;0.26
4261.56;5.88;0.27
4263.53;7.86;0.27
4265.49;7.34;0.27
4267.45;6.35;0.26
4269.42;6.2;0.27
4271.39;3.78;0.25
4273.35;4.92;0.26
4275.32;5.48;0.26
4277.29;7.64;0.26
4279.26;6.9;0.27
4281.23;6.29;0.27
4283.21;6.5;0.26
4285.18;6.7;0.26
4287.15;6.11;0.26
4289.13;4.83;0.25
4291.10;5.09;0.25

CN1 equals 0.03 mag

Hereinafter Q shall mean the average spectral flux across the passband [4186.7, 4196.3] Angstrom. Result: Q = 6.42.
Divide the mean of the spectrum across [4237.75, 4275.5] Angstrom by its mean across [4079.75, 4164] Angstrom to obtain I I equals 0.92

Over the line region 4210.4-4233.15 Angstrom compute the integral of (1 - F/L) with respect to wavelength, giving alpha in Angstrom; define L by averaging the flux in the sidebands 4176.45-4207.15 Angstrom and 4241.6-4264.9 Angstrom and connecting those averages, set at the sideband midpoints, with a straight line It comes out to 1.28 Angstrom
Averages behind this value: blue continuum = 6.46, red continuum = 6.41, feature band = 6.07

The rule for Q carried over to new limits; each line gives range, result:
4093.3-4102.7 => 6.33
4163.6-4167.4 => 6.97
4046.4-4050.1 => 5.95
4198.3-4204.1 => 5.48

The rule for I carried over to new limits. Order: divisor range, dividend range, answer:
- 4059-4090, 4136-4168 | 1.05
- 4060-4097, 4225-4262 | 0.93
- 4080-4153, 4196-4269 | 0.93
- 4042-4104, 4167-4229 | 1.02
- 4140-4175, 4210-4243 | 0.95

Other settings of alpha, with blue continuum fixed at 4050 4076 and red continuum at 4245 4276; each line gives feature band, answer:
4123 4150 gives -2.30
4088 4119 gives -4.89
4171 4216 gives -4.02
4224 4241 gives 1.36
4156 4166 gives -1.58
